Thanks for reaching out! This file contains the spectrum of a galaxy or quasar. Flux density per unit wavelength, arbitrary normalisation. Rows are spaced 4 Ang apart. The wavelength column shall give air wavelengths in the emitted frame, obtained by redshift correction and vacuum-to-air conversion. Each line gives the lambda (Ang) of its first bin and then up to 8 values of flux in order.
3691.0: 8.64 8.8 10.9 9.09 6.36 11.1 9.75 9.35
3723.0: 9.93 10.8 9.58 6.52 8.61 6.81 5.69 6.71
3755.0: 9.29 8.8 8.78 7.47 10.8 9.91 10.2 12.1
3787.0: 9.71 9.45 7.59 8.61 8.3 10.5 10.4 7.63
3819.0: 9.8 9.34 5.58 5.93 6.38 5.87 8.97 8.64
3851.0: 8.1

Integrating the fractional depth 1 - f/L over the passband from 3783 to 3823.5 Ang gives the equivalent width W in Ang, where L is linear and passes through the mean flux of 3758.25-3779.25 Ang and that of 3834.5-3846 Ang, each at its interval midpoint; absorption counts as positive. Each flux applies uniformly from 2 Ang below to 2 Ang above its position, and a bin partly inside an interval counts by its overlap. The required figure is -4.64 Ang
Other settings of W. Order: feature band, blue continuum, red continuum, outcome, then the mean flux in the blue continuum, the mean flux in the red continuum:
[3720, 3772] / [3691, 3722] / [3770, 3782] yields 7.9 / 9.31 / 10.4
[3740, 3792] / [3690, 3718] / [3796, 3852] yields -1.4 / 9.26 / 8.14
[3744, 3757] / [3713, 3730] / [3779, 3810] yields 3.4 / 9.94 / 9.54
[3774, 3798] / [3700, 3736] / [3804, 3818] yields -0.9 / 9.29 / 9.44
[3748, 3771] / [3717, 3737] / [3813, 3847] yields 0.9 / 9.24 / 7.51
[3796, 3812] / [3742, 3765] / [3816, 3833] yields -3.3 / 7.72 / 7.66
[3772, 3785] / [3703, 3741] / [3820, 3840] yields -4.7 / 9.11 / 6.82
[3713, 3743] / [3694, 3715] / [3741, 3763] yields -2.1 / 9.32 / 7.58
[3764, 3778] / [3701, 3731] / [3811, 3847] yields -1.3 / 9.49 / 7.67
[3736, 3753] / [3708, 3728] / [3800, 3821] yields 4.9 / 9.96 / 9.29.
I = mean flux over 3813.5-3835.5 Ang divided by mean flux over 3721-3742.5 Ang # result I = 0.84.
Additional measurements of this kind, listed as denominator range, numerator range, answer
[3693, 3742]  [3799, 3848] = 0.88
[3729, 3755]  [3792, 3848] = 1.09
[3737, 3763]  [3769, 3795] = 1.31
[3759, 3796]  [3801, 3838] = 0.85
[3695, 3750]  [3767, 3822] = 1.09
